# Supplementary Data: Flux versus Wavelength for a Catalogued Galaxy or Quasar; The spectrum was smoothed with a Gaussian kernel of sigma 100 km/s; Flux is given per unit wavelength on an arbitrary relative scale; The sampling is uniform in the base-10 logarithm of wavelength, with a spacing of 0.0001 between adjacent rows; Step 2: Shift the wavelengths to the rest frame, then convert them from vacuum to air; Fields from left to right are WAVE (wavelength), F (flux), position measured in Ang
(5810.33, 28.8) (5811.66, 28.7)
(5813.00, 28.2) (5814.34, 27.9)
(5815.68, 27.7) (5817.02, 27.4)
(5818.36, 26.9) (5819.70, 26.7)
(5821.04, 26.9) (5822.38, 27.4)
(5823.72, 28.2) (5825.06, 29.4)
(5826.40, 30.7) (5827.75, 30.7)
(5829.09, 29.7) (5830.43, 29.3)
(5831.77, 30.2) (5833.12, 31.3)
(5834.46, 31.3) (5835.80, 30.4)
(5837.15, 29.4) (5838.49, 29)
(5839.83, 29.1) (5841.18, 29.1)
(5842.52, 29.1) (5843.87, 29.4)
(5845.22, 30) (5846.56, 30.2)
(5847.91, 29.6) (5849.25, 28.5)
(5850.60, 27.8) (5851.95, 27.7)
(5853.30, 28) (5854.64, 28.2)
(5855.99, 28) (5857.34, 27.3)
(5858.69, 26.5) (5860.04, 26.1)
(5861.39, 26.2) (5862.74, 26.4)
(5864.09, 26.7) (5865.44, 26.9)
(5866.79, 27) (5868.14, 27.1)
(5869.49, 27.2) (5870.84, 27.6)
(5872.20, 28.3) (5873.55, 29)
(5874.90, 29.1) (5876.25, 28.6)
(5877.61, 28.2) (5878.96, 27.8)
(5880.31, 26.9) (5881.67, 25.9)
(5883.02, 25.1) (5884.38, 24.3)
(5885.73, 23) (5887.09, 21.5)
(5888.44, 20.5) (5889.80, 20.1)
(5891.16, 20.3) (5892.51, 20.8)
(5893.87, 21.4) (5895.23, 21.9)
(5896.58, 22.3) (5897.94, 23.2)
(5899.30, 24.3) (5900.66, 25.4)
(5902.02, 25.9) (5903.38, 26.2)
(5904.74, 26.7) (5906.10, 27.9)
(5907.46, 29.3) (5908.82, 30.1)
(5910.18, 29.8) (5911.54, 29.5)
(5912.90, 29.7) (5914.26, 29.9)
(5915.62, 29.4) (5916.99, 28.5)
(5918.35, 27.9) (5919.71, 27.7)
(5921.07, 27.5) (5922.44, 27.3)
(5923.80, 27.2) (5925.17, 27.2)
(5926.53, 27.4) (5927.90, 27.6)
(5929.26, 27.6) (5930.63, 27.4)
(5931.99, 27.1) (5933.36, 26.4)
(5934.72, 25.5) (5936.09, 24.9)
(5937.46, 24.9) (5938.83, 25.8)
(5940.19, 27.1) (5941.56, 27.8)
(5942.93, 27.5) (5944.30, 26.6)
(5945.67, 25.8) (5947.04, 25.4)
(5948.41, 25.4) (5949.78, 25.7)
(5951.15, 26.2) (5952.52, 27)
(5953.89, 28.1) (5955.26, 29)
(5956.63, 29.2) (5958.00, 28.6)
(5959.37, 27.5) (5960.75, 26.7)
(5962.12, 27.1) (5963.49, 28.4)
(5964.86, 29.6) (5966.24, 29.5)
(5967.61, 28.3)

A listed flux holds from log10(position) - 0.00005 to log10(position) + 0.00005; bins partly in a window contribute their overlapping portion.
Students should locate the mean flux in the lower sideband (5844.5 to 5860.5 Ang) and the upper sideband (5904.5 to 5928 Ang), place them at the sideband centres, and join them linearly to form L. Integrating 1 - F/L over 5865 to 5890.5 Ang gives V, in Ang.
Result 2.1 Ang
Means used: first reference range 28.2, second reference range 28.4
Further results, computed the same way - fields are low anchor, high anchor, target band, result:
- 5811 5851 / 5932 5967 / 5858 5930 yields 4.15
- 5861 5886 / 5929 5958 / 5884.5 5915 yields 2.15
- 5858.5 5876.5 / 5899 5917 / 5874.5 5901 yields 3.58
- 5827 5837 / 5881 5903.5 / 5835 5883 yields -1.87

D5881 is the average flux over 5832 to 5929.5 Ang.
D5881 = 27.1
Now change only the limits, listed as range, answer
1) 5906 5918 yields 29.4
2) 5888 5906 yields 23.2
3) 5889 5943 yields 26.3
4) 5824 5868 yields 28.7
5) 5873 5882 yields 28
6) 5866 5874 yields 27.6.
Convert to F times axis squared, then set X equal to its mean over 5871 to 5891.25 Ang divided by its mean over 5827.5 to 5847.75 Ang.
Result 0.86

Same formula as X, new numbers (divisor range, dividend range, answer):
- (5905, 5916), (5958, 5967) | 0.98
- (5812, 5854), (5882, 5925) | 0.91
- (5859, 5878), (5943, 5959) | 1.01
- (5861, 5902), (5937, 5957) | 1.09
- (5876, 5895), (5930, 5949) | 1.13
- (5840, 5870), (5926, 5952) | 0.97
